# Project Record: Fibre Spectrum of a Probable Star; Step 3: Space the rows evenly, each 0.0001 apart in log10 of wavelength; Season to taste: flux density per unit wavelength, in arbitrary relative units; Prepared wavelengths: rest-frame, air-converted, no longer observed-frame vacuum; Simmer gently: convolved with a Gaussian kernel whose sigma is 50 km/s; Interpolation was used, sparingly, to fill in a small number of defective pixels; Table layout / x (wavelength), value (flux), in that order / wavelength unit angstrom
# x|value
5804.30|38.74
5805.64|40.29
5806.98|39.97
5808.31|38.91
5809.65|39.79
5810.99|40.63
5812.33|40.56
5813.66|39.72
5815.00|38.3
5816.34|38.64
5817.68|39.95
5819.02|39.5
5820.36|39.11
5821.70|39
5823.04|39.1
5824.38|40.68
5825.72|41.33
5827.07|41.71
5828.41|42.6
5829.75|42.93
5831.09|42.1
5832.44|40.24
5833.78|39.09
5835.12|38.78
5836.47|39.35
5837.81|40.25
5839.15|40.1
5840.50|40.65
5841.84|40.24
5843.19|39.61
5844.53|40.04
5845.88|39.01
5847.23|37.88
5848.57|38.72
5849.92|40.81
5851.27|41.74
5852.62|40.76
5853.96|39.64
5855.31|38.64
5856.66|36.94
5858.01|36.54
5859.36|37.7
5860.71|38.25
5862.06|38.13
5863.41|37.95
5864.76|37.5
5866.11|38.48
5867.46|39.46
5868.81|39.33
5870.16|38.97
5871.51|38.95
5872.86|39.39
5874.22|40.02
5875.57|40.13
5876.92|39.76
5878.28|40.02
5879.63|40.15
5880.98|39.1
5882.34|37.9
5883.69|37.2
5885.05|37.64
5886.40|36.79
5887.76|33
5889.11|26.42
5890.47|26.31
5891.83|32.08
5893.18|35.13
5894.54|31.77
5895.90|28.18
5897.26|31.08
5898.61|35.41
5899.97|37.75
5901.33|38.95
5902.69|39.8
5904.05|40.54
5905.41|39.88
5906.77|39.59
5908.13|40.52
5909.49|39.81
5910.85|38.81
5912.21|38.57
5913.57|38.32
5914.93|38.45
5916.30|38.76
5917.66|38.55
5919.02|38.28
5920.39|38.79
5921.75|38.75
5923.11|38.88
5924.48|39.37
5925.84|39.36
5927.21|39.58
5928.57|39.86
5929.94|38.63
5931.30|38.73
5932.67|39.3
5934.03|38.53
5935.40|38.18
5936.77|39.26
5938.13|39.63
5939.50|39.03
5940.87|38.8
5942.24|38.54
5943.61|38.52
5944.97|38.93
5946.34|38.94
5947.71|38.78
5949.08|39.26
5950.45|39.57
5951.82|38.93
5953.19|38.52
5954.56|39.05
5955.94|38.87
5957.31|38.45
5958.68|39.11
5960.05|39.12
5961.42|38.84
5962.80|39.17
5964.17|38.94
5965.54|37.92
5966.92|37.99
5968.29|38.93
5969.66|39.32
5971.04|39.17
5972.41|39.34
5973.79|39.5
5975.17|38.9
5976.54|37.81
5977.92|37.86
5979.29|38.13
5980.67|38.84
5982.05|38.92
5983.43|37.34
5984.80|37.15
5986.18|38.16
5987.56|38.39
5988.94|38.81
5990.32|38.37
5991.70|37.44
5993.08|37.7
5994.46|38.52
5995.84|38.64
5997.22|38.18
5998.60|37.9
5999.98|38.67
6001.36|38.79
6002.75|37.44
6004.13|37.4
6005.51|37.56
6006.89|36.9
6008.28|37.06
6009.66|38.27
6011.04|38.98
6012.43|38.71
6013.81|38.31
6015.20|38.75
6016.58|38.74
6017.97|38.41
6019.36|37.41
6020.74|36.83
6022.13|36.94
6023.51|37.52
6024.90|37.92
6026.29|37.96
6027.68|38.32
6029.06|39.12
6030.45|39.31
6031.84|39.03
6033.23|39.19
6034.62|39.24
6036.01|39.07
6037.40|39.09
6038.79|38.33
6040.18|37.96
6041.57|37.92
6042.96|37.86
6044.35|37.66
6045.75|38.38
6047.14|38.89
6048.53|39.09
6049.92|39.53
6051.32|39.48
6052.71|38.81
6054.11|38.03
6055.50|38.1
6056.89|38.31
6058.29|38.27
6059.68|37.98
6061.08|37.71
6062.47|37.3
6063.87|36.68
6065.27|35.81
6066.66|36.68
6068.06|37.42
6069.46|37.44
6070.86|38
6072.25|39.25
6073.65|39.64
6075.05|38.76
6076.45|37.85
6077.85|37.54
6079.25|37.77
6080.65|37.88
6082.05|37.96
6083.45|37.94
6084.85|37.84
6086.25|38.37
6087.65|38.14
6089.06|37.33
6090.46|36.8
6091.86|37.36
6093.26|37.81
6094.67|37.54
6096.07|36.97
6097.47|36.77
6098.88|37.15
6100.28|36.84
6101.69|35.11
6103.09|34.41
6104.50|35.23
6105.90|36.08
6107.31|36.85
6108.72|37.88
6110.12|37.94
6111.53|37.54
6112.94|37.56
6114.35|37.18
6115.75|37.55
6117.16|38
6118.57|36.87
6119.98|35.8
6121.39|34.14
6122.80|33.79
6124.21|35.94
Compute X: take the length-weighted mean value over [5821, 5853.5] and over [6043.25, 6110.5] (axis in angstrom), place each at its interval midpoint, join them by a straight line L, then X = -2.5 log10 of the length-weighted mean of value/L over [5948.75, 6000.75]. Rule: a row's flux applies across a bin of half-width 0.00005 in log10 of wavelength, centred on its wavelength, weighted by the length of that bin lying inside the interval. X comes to 0.01 mag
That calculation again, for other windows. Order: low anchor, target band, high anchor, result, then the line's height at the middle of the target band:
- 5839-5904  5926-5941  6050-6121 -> -0.04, 37.5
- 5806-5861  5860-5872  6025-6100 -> 0.03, 39.5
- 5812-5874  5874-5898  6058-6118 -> 0.12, 39.2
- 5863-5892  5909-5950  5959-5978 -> -0.02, 38.1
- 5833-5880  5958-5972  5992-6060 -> -0.01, 38.6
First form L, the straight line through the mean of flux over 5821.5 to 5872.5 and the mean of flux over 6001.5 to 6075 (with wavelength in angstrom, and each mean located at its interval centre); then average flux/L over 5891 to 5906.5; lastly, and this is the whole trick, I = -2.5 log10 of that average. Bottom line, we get 0.11 mag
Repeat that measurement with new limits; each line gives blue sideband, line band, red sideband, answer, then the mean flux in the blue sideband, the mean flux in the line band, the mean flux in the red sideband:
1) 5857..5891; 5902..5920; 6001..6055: -0.04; 37.4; 39.2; 38.3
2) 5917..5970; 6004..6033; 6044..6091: 0.01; 38.9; 38.1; 38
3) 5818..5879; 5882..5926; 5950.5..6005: 0.07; 39.6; 36.7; 38.5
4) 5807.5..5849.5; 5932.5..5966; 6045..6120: 0.00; 40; 38.9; 37.6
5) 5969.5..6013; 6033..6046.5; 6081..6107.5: -0.02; 38.2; 38.4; 37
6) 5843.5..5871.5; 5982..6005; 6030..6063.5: 0.01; 38.8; 38.1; 38.5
